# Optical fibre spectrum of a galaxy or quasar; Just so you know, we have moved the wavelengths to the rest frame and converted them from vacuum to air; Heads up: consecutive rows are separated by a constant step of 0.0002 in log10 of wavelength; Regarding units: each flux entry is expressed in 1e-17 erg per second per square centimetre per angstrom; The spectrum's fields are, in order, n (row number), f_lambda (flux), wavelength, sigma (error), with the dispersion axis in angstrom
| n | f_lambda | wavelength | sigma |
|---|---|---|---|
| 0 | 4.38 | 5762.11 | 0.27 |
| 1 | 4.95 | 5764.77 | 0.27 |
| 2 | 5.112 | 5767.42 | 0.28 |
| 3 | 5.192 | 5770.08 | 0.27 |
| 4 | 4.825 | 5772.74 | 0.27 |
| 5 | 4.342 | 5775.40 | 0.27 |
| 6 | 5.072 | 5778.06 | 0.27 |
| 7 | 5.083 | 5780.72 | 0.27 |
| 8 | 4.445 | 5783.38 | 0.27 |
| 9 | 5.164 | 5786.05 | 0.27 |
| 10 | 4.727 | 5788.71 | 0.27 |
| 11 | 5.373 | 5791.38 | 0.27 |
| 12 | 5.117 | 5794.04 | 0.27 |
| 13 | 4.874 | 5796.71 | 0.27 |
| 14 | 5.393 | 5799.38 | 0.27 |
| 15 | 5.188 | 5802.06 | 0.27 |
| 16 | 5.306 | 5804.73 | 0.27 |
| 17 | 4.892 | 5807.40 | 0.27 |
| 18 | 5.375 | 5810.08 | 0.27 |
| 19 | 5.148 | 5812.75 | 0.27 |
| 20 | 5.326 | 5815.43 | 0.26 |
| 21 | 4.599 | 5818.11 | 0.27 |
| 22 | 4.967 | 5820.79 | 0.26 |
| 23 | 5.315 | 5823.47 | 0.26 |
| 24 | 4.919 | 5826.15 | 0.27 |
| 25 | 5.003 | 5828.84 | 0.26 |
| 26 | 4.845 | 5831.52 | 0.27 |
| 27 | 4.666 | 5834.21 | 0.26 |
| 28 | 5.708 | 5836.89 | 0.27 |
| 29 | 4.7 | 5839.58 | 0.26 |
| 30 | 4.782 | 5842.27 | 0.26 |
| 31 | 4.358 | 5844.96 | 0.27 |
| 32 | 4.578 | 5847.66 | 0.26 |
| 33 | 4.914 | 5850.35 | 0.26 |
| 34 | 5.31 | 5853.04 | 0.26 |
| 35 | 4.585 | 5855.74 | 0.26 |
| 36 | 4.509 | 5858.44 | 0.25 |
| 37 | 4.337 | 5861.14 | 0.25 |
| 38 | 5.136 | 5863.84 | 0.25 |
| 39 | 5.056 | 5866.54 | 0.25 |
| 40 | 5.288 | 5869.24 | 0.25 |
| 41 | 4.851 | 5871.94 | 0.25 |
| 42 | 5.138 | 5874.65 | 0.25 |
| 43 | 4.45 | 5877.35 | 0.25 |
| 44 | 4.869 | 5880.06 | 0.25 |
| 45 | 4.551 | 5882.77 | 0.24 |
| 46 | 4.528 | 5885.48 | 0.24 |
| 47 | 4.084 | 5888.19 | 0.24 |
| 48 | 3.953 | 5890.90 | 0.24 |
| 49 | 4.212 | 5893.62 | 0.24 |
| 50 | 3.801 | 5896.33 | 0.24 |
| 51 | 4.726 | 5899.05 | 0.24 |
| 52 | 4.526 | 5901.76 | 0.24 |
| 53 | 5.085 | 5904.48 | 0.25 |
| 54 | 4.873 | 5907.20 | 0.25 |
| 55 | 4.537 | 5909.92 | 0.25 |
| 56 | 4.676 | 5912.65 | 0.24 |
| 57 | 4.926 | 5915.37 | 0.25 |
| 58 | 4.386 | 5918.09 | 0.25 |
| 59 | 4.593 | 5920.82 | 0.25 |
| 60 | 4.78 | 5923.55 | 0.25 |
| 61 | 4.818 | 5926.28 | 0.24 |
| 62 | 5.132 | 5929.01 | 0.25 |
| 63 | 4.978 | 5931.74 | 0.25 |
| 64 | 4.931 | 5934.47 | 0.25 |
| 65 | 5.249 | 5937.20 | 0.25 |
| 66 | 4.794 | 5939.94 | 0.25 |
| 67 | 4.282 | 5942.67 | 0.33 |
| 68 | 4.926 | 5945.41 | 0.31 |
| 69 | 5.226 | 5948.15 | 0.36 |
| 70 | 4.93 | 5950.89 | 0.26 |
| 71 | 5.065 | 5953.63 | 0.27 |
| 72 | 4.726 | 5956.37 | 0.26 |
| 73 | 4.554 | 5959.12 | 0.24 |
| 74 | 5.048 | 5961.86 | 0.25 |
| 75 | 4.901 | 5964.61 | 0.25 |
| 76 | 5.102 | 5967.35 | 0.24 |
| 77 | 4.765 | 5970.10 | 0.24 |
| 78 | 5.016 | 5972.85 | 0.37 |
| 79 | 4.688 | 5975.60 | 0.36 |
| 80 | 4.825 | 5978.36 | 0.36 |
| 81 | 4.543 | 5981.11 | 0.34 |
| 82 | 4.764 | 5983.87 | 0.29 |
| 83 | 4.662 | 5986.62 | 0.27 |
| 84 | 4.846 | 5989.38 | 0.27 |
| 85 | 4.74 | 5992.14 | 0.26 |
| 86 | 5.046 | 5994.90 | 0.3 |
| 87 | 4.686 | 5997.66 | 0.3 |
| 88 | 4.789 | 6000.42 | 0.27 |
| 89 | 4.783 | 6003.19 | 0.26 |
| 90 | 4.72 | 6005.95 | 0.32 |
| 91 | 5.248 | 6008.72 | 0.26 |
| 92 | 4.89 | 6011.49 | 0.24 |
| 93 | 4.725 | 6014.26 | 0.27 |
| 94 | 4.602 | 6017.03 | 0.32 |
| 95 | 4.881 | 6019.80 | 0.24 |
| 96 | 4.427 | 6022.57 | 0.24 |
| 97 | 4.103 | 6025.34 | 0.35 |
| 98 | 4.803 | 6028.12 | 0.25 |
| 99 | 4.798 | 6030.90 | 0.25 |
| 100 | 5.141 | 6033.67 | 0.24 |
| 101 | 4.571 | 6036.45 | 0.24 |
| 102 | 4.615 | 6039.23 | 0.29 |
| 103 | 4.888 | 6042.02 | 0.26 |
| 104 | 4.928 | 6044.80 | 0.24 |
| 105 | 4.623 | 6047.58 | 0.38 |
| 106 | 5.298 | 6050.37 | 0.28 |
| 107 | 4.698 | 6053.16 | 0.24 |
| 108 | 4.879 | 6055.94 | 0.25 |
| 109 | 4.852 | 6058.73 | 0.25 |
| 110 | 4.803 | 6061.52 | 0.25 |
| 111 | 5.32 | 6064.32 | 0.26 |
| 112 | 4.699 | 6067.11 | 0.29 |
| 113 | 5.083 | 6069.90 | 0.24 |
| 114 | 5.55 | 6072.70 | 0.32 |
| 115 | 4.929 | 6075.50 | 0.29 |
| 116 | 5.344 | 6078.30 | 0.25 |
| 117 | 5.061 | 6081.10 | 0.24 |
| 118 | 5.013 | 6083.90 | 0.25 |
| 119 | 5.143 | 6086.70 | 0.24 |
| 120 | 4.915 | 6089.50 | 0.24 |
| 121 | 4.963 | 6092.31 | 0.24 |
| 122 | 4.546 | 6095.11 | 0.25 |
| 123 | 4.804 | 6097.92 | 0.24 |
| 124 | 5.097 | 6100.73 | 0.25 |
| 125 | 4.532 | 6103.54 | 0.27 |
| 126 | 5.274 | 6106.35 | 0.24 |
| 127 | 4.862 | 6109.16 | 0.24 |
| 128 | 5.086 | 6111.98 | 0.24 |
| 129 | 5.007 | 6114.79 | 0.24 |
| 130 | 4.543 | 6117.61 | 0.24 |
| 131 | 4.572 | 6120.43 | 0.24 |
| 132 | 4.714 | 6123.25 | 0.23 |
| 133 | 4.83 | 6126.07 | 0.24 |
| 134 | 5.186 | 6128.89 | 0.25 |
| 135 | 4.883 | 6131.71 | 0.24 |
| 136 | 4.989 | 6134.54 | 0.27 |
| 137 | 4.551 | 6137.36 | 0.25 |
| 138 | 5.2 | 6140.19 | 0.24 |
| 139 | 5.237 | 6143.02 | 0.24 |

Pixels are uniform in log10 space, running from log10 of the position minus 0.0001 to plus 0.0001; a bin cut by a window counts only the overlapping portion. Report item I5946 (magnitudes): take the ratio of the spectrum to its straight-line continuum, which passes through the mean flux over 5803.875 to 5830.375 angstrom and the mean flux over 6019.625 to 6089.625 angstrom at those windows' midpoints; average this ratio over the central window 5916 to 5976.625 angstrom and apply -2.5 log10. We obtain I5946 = 0.027 mag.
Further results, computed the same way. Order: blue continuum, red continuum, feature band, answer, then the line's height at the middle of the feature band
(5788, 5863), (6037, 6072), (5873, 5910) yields 0.10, 4.94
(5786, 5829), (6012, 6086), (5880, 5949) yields 0.08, 5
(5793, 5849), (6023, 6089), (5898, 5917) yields 0.05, 4.97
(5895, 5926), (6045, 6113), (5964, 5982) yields -0.02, 4.76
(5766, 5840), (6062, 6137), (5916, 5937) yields 0.04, 5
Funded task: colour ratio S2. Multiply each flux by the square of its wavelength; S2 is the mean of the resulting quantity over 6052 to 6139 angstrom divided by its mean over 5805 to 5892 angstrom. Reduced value 1.11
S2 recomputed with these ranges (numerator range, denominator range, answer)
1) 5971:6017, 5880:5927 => 1.09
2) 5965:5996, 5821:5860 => 1.04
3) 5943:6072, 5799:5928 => 1.06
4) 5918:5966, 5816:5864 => 1.04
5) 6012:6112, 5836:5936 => 1.10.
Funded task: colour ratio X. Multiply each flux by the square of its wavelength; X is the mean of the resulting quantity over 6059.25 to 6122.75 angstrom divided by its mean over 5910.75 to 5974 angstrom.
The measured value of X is 1.07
